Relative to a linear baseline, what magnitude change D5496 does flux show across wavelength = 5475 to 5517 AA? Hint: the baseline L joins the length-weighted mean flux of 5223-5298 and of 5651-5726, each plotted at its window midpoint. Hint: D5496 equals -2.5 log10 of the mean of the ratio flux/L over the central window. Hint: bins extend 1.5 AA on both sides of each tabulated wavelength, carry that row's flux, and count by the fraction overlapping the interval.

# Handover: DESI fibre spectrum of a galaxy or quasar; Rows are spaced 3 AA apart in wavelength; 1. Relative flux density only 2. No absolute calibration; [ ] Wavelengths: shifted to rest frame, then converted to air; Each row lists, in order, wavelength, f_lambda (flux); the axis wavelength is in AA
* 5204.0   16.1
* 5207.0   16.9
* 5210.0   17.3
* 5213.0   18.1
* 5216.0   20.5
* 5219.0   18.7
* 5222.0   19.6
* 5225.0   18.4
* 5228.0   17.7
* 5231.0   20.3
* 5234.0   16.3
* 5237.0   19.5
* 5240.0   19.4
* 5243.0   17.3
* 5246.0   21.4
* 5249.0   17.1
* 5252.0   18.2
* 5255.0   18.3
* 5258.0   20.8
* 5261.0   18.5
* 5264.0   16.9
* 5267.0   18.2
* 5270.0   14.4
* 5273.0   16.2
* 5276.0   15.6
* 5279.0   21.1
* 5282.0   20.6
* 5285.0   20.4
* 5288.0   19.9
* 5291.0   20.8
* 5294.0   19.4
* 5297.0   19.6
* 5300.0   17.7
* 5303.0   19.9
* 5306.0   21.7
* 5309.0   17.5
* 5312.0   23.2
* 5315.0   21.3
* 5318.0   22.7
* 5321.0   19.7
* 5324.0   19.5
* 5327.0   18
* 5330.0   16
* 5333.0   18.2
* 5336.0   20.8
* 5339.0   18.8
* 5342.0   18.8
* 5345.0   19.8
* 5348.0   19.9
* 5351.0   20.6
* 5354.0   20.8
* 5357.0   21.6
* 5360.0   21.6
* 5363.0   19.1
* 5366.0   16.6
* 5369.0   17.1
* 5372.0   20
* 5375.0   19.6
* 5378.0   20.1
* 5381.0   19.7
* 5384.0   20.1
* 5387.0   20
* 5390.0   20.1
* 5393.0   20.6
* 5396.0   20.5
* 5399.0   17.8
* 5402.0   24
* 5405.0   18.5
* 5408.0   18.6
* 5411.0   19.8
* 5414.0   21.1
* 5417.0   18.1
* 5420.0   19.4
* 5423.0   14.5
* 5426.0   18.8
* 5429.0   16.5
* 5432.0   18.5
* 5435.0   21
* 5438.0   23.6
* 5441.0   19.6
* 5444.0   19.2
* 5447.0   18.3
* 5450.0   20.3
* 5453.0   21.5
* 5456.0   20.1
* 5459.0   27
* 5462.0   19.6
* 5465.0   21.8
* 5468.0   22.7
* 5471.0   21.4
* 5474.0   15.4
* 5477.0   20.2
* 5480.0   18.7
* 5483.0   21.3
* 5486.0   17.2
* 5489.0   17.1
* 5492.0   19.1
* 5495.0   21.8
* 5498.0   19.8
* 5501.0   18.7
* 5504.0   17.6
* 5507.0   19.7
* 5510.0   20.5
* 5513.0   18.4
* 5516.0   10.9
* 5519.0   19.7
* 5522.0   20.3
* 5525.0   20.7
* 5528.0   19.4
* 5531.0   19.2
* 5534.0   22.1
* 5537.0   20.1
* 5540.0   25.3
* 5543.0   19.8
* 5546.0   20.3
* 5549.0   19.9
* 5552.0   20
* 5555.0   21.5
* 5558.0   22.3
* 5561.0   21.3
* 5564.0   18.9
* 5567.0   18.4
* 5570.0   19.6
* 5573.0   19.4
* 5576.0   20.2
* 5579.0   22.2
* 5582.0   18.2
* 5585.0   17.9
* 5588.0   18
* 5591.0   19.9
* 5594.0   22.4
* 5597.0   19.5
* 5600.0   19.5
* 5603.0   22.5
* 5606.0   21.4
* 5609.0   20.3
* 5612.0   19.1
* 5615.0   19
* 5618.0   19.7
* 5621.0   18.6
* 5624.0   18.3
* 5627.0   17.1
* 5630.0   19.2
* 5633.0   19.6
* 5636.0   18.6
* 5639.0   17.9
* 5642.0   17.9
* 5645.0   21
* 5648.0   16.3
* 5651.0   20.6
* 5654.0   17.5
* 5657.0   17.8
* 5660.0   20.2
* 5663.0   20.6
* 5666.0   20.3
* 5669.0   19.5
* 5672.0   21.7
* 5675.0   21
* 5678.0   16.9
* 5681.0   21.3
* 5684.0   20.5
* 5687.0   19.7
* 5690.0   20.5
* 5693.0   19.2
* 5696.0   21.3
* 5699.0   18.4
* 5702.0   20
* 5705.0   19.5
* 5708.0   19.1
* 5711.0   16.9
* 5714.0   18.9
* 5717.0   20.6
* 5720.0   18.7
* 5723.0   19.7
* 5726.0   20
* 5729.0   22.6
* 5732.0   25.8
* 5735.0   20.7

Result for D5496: 0.027 mag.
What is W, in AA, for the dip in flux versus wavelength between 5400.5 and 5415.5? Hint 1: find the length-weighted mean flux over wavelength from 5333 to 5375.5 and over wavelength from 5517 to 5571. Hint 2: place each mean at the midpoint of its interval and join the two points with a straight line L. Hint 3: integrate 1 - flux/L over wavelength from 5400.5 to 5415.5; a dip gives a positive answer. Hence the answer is -0.43 AA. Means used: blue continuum 19.6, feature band 20.4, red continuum 20.4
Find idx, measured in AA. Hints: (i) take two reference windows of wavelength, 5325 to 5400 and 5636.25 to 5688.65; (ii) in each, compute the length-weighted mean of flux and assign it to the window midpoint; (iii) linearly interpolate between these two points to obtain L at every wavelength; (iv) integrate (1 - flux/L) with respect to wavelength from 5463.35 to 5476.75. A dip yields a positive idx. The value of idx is -0.6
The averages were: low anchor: 19.5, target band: 20.3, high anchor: 19.4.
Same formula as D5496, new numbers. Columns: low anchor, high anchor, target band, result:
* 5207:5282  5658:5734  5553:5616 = -0.022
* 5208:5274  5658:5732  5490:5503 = -0.022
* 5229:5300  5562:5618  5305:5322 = -0.119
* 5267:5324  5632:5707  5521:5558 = -0.069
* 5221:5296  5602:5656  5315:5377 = -0.043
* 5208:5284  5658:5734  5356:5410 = -0.045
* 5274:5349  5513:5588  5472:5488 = 0.066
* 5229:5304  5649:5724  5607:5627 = 0.021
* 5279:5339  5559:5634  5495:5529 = 0.049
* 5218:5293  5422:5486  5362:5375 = 0.062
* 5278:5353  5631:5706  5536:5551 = -0.077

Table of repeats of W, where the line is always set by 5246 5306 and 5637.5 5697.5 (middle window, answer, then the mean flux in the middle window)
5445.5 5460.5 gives -1.8 AA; 21.4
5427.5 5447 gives -0.5 AA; 19.6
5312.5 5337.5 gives -1.1 AA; 19.7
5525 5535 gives -0.5 AA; 20.2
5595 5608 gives -0.9 AA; 20.8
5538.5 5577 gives -2.4 AA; 20.5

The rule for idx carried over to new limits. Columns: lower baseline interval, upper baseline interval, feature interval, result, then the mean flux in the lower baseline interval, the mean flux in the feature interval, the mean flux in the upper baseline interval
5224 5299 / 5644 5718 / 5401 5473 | -4.1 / 18.6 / 20.1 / 19.6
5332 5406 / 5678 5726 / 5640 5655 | 0.7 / 19.8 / 18.7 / 19.5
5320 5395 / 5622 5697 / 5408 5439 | 0.7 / 19.5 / 19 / 19.4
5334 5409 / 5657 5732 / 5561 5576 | 0.4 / 19.8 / 19.4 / 20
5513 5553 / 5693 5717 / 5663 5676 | -0.8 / 19.8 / 20.6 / 19.2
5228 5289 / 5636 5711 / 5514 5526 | 0.8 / 18.5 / 17.8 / 19.5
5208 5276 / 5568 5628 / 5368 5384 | -0.6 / 18.3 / 19.4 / 19.7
